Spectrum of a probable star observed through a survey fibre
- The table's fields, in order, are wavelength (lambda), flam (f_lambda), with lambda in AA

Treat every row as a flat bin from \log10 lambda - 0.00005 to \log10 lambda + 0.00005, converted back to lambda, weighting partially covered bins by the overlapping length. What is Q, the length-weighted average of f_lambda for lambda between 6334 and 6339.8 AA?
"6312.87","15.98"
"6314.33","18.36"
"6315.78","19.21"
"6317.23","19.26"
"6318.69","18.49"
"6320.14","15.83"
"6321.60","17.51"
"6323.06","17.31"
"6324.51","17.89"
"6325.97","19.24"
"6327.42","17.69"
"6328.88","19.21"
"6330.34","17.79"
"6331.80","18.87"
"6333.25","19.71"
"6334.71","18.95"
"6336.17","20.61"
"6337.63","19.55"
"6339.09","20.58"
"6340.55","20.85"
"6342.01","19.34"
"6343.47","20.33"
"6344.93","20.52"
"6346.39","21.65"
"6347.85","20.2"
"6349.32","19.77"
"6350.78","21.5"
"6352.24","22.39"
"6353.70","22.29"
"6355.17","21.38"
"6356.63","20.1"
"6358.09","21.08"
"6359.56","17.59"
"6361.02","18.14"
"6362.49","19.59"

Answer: 19.9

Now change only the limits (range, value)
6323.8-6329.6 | 18.5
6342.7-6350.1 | 20.5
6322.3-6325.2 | 17.6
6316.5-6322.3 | 17.8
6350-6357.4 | 21.5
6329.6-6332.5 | 18.3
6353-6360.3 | 20.5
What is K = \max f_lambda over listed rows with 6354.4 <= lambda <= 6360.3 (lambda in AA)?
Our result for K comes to 21.38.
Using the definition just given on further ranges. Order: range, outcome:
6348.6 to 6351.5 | 21.5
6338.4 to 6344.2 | 20.85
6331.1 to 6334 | 19.71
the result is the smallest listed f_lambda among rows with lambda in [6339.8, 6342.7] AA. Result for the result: 19.34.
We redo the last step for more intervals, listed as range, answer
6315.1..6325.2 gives 15.83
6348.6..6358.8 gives 19.77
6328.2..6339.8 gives 17.79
